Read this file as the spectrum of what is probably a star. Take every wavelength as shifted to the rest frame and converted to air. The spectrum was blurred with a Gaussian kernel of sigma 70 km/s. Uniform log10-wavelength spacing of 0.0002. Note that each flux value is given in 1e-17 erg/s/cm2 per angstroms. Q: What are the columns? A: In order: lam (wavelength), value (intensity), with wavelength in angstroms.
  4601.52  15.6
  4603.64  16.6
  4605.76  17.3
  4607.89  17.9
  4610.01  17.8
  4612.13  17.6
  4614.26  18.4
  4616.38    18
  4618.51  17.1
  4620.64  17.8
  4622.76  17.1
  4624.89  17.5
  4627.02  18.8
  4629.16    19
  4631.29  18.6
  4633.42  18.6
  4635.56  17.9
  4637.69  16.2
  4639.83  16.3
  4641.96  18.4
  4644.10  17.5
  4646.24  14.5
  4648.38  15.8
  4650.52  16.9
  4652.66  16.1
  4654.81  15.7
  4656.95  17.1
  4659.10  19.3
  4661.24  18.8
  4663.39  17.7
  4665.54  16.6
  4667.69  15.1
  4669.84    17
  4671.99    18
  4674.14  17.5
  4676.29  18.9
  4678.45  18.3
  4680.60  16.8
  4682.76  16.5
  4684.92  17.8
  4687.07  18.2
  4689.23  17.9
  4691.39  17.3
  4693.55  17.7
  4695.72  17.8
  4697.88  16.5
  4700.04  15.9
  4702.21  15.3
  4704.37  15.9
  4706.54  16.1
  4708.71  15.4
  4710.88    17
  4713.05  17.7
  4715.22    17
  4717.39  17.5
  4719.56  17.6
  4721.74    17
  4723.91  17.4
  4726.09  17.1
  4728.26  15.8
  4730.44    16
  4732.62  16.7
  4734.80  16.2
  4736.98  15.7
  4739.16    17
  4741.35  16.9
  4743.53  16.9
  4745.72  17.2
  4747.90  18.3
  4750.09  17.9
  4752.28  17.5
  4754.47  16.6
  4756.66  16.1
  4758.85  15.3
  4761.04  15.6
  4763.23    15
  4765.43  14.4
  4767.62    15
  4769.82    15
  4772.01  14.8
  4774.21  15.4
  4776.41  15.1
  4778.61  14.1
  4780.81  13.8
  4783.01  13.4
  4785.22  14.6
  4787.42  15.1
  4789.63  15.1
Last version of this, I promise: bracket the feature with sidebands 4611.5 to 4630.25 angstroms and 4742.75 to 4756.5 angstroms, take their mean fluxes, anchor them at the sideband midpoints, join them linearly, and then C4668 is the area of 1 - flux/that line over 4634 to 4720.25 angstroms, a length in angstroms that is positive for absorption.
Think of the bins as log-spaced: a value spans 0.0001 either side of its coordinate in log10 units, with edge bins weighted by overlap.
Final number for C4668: 3.01 angstroms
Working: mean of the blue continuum 17.9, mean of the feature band 17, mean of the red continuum 17.3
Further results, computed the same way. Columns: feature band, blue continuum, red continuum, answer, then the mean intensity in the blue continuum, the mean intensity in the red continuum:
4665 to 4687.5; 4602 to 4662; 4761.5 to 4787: -1.1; 17.4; 14.6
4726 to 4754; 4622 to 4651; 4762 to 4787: -2.8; 17.4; 14.6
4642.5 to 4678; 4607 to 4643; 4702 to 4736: 0.6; 17.8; 16.6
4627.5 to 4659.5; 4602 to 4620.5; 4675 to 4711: 0.3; 17.5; 17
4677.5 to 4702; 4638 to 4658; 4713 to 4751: -0.8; 16.5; 17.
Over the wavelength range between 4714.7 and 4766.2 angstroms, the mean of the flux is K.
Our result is 16.6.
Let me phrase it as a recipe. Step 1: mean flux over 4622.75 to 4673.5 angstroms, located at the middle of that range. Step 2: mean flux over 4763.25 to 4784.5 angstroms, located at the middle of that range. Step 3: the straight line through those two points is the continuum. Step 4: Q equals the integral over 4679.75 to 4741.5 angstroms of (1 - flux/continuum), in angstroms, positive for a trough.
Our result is -3.4 angstroms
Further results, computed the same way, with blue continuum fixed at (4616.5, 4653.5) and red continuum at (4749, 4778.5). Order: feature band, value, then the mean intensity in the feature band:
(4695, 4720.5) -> -0.4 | 16.6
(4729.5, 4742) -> -0.3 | 16.4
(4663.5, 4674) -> 0.0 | 16.8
